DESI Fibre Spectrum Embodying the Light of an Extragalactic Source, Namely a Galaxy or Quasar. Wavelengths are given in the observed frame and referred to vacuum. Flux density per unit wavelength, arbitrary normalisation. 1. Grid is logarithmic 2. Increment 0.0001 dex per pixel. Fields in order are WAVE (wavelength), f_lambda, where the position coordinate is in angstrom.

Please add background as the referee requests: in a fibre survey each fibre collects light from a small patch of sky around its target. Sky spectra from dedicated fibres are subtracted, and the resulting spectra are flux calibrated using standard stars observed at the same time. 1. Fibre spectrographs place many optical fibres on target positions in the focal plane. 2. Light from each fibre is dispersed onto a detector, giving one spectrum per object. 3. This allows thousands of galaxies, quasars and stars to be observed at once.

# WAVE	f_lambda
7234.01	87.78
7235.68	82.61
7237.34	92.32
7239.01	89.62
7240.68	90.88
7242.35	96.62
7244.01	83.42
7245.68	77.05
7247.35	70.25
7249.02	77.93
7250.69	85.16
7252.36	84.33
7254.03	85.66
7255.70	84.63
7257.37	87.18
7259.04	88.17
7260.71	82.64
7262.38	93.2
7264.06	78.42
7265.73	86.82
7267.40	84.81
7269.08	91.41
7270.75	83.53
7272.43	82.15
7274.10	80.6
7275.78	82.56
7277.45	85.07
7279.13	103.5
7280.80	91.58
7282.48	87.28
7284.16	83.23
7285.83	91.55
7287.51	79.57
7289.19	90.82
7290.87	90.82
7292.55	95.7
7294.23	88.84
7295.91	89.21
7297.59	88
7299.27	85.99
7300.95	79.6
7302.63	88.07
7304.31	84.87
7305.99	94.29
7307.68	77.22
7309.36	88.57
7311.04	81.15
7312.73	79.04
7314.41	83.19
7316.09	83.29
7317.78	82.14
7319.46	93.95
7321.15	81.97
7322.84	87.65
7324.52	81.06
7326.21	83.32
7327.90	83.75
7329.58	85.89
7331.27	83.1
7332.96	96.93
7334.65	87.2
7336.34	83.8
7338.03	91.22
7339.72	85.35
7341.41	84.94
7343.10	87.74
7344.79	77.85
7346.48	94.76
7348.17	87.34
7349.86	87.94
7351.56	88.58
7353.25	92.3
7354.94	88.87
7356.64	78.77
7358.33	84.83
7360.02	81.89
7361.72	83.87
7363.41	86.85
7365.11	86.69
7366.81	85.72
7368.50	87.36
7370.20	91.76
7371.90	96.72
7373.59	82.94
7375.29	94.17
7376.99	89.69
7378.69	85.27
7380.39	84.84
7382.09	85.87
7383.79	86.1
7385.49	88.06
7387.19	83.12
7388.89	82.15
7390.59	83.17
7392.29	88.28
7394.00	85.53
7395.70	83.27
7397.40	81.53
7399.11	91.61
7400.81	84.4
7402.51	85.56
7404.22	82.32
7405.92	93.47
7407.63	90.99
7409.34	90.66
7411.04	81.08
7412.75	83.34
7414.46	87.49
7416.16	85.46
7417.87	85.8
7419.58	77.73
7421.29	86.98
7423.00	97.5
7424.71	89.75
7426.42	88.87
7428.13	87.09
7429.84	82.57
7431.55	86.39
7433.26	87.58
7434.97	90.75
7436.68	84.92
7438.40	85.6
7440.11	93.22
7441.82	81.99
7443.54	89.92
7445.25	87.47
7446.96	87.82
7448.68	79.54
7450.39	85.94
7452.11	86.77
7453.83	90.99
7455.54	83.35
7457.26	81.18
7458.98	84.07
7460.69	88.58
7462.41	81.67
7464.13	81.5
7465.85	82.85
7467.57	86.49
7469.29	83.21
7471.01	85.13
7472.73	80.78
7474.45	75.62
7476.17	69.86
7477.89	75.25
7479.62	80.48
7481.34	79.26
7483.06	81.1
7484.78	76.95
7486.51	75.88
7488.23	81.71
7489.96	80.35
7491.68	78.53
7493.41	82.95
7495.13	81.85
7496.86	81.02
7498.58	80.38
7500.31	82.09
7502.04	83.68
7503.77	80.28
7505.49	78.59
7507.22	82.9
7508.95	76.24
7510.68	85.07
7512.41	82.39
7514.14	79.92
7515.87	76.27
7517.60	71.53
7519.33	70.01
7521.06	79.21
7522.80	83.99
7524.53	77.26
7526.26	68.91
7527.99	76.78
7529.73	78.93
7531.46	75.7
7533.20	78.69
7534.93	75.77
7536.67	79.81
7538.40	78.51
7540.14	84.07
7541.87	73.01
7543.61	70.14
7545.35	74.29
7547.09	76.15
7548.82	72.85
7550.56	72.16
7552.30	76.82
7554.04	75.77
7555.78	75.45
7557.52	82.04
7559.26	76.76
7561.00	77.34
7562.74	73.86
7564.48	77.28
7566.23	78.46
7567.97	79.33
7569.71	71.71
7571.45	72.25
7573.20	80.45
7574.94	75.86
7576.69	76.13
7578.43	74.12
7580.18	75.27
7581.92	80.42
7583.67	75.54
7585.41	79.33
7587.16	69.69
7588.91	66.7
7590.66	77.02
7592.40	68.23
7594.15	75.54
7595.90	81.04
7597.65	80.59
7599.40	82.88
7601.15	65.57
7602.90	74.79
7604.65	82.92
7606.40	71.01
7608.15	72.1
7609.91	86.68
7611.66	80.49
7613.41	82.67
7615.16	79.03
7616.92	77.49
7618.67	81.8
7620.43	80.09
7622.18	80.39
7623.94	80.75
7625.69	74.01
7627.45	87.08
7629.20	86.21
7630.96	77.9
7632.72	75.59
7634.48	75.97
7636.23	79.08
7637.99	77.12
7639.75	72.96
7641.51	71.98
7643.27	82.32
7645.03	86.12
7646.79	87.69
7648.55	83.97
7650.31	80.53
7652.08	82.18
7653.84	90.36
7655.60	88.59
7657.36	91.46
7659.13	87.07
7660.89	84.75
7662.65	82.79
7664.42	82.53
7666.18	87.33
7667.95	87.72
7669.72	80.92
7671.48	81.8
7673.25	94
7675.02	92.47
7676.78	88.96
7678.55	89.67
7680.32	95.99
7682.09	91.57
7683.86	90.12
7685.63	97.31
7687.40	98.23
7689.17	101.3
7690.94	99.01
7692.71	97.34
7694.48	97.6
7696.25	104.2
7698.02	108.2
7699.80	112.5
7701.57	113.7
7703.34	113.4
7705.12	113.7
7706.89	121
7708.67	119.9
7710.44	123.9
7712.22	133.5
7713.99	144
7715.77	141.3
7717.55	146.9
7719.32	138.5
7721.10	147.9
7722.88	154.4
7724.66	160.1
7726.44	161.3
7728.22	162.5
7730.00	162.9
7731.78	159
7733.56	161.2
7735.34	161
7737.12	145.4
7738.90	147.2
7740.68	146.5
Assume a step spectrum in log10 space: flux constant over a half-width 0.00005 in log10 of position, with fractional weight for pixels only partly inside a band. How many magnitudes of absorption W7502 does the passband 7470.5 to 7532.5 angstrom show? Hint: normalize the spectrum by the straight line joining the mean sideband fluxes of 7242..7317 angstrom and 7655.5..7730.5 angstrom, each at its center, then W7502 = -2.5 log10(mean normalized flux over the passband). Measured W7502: 0.25 mag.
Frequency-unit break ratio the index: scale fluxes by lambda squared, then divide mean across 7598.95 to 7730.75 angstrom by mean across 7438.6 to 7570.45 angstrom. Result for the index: 1.3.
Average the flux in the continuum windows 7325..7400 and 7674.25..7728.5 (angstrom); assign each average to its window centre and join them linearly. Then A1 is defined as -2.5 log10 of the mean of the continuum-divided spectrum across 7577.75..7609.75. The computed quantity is 0.39 mag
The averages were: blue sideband 86.6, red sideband 118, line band 75.4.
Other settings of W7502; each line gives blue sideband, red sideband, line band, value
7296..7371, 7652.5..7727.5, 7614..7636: 0.29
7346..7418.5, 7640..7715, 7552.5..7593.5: 0.23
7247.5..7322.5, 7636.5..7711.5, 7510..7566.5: 0.18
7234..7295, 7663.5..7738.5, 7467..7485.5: 0.27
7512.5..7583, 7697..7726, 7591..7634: 0.24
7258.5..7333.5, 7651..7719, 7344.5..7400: 0.03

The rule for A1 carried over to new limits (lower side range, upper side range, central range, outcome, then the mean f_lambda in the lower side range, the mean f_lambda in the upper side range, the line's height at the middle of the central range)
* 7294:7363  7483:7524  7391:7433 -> -0.05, 85.8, 79.7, 82.9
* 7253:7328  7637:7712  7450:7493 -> 0.11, 86.1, 94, 89.9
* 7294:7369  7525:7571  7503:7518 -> -0.02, 85.9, 76.2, 77.8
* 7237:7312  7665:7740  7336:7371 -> 0.07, 86.3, 120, 92.4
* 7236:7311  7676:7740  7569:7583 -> 0.44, 86.4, 125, 113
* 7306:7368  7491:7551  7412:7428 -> -0.06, 85.7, 78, 82.2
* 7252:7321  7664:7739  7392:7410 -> 0.10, 86.4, 119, 95.3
